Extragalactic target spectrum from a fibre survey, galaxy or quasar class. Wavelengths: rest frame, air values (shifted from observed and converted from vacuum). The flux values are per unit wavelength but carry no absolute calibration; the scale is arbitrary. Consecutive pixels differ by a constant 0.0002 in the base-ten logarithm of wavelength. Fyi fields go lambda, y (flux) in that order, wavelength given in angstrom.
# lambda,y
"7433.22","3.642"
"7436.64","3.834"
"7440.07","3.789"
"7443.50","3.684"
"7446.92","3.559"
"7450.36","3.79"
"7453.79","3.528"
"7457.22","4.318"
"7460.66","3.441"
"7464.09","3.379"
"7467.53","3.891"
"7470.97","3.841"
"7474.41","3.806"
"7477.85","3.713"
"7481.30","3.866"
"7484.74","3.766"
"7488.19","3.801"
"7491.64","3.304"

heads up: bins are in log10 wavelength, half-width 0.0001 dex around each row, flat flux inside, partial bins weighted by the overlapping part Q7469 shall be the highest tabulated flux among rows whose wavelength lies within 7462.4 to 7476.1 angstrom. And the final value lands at 3.891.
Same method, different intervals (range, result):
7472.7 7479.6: 3.806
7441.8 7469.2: 4.318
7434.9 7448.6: 3.834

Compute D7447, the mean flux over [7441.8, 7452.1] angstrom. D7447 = 3.68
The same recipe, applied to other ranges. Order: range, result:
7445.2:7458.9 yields 3.8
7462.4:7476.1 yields 3.73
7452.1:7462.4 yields 3.76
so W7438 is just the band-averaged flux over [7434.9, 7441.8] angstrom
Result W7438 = 3.81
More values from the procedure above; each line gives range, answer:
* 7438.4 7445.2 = 3.73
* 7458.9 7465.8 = 3.42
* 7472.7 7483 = 3.79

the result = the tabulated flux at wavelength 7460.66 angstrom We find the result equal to 3.441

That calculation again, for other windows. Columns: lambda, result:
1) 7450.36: 3.79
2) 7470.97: 3.841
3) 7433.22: 3.642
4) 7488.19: 3.801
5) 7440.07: 3.789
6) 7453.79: 3.528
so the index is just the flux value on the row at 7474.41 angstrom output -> 3.806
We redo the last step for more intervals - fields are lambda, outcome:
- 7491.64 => 3.304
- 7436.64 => 3.834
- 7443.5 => 3.684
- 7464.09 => 3.379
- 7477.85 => 3.713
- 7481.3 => 3.866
